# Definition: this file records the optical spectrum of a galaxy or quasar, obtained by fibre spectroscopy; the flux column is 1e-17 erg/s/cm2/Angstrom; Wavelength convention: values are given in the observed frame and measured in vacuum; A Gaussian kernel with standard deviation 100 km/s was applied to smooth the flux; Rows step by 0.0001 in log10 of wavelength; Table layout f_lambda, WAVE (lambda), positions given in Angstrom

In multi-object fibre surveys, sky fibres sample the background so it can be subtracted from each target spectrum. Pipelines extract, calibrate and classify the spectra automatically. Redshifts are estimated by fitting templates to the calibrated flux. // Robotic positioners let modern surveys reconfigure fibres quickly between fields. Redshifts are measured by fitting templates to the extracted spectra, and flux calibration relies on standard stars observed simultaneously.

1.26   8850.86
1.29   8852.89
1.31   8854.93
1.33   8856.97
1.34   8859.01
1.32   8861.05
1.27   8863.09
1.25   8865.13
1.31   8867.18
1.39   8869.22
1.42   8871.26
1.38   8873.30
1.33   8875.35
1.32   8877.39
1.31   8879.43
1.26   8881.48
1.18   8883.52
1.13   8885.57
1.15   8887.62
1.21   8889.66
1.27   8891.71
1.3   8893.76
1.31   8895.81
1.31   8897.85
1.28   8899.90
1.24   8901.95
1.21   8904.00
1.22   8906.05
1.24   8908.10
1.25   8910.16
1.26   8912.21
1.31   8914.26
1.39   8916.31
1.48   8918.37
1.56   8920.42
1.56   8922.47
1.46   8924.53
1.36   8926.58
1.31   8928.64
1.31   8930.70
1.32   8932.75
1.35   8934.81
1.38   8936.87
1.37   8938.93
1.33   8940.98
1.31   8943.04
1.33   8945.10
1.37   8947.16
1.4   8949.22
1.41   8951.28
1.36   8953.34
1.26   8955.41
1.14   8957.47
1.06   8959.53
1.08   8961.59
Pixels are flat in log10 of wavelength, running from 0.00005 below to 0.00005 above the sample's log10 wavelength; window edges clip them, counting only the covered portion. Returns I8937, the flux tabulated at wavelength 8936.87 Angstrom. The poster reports 1.38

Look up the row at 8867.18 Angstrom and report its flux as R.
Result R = 1.31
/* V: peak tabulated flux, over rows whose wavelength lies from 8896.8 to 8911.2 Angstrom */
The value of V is 1.31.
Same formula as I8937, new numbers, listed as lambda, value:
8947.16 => 1.37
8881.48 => 1.26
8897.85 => 1.31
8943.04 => 1.31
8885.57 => 1.13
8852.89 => 1.29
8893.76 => 1.3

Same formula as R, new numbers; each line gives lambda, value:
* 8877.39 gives 1.32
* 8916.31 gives 1.39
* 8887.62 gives 1.15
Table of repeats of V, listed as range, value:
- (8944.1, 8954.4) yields 1.41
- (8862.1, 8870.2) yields 1.39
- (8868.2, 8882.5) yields 1.42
